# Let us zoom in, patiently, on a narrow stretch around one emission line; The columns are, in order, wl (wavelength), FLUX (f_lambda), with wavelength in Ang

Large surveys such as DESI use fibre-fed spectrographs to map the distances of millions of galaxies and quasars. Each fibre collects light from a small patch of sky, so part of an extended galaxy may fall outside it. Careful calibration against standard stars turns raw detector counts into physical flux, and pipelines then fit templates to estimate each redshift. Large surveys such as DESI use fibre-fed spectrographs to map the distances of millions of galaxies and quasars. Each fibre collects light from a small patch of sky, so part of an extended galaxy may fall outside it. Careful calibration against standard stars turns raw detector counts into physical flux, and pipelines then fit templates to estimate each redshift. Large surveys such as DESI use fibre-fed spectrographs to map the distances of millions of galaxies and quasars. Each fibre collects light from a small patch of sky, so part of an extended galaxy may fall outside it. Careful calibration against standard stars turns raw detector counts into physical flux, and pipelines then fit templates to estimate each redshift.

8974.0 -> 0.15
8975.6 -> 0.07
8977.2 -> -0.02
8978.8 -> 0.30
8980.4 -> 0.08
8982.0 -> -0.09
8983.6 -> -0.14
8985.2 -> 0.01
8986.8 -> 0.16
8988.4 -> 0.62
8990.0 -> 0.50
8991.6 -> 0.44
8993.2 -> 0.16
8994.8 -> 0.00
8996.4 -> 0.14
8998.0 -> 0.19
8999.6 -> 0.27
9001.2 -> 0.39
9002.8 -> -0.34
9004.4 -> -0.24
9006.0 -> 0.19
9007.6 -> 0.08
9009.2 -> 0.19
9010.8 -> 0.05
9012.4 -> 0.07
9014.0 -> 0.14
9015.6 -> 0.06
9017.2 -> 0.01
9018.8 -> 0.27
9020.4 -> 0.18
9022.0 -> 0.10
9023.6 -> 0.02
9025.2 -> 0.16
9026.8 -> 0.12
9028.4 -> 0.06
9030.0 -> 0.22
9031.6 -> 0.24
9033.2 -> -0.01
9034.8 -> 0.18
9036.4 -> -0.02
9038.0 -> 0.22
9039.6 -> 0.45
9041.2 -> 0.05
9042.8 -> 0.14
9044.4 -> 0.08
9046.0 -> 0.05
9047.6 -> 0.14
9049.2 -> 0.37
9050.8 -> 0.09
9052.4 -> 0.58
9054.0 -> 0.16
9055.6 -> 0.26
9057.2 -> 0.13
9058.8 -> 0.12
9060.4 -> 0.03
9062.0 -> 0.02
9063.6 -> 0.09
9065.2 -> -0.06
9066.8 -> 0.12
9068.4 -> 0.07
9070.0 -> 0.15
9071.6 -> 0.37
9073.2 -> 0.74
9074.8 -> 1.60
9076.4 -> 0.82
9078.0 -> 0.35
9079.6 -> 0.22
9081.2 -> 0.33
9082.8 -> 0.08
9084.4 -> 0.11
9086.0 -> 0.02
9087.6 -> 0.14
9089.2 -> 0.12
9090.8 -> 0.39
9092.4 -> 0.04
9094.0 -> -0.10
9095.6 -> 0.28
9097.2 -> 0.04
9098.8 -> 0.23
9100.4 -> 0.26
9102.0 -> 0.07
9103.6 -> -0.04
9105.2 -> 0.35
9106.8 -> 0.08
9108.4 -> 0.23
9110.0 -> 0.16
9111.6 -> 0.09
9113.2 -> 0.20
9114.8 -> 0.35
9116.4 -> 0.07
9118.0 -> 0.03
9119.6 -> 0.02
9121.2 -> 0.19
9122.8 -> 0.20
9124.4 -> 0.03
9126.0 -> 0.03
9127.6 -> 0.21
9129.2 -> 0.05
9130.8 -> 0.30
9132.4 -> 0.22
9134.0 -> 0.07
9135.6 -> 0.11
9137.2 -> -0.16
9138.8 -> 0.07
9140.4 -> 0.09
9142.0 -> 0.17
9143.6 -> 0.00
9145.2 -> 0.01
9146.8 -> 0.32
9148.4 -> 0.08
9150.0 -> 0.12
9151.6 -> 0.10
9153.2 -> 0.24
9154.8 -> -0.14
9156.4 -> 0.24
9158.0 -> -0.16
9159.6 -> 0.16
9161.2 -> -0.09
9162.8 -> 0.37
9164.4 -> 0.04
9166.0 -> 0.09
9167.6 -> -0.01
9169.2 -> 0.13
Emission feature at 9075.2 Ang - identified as [O III] 5007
